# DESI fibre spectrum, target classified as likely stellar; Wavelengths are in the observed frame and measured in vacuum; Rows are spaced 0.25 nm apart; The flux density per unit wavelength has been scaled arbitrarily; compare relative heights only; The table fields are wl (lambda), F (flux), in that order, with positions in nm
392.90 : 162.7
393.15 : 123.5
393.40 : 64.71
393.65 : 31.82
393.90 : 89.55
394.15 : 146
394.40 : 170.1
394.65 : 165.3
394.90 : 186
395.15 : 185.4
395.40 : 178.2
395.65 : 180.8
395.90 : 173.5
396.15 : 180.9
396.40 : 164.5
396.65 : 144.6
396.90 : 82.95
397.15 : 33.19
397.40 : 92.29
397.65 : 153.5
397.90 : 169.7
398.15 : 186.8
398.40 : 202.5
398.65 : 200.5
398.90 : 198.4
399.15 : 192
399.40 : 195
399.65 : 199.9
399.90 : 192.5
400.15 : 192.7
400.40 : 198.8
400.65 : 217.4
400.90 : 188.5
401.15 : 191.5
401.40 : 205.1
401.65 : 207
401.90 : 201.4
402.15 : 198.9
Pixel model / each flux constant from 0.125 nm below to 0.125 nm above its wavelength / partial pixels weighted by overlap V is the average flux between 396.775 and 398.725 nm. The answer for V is 139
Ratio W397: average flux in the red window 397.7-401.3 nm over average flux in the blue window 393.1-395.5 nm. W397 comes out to 1.45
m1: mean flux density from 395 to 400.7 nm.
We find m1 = 170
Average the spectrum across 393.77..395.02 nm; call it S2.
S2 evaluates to 151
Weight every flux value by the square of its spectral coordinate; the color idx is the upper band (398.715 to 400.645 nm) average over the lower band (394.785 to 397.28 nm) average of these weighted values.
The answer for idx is 1.33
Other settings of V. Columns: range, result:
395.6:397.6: 131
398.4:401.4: 198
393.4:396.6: 151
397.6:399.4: 188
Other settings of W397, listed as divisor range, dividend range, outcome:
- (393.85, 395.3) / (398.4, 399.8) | 1.23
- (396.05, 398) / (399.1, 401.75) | 1.57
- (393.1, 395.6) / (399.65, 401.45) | 1.46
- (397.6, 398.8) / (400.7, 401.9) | 1.08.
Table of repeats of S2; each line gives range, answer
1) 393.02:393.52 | 95.1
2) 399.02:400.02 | 195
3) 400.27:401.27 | 199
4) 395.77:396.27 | 177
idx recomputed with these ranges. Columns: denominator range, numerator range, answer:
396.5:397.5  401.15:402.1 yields 2.30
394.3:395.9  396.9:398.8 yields 0.83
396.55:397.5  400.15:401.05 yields 2.35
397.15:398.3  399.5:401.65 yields 1.45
